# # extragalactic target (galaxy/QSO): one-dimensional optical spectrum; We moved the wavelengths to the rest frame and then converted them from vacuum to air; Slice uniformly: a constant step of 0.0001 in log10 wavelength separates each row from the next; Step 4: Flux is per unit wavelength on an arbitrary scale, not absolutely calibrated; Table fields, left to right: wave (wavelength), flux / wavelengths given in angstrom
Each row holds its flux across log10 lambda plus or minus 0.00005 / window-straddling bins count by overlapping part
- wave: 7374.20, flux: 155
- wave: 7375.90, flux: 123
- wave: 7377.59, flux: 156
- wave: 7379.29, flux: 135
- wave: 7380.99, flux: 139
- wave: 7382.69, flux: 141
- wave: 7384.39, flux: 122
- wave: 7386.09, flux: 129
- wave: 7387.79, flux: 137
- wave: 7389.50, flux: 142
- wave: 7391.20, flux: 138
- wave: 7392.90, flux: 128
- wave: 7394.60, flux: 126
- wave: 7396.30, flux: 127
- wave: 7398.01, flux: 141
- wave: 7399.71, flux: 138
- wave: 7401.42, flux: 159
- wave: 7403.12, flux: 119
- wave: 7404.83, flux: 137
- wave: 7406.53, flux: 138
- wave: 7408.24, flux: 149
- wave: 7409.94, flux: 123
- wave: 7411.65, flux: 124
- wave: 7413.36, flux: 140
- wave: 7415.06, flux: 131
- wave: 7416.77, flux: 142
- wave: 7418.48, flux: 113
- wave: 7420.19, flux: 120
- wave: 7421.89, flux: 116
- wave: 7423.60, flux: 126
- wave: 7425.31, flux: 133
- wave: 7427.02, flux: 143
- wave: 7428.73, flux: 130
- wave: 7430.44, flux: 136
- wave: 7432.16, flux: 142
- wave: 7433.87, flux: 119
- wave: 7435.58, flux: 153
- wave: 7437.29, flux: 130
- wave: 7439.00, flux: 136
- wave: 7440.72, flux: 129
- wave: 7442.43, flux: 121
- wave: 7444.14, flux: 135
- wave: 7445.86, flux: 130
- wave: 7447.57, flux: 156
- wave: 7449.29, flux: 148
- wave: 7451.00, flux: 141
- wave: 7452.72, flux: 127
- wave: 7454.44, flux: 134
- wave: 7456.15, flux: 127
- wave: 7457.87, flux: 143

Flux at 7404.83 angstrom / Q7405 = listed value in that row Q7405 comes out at 137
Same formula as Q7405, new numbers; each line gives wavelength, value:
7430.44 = 136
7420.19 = 120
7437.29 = 130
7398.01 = 141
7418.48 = 113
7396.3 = 127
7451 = 141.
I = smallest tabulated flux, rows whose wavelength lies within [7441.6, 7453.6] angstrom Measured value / 121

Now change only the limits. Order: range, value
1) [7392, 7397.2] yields 126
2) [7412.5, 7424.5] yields 113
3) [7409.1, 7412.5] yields 123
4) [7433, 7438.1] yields 119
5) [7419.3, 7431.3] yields 116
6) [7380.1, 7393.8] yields 122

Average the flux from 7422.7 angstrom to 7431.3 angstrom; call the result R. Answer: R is 133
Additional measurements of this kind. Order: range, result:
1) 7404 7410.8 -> 137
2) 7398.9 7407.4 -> 138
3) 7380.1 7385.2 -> 134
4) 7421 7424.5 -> 121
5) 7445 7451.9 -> 144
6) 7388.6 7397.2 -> 132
